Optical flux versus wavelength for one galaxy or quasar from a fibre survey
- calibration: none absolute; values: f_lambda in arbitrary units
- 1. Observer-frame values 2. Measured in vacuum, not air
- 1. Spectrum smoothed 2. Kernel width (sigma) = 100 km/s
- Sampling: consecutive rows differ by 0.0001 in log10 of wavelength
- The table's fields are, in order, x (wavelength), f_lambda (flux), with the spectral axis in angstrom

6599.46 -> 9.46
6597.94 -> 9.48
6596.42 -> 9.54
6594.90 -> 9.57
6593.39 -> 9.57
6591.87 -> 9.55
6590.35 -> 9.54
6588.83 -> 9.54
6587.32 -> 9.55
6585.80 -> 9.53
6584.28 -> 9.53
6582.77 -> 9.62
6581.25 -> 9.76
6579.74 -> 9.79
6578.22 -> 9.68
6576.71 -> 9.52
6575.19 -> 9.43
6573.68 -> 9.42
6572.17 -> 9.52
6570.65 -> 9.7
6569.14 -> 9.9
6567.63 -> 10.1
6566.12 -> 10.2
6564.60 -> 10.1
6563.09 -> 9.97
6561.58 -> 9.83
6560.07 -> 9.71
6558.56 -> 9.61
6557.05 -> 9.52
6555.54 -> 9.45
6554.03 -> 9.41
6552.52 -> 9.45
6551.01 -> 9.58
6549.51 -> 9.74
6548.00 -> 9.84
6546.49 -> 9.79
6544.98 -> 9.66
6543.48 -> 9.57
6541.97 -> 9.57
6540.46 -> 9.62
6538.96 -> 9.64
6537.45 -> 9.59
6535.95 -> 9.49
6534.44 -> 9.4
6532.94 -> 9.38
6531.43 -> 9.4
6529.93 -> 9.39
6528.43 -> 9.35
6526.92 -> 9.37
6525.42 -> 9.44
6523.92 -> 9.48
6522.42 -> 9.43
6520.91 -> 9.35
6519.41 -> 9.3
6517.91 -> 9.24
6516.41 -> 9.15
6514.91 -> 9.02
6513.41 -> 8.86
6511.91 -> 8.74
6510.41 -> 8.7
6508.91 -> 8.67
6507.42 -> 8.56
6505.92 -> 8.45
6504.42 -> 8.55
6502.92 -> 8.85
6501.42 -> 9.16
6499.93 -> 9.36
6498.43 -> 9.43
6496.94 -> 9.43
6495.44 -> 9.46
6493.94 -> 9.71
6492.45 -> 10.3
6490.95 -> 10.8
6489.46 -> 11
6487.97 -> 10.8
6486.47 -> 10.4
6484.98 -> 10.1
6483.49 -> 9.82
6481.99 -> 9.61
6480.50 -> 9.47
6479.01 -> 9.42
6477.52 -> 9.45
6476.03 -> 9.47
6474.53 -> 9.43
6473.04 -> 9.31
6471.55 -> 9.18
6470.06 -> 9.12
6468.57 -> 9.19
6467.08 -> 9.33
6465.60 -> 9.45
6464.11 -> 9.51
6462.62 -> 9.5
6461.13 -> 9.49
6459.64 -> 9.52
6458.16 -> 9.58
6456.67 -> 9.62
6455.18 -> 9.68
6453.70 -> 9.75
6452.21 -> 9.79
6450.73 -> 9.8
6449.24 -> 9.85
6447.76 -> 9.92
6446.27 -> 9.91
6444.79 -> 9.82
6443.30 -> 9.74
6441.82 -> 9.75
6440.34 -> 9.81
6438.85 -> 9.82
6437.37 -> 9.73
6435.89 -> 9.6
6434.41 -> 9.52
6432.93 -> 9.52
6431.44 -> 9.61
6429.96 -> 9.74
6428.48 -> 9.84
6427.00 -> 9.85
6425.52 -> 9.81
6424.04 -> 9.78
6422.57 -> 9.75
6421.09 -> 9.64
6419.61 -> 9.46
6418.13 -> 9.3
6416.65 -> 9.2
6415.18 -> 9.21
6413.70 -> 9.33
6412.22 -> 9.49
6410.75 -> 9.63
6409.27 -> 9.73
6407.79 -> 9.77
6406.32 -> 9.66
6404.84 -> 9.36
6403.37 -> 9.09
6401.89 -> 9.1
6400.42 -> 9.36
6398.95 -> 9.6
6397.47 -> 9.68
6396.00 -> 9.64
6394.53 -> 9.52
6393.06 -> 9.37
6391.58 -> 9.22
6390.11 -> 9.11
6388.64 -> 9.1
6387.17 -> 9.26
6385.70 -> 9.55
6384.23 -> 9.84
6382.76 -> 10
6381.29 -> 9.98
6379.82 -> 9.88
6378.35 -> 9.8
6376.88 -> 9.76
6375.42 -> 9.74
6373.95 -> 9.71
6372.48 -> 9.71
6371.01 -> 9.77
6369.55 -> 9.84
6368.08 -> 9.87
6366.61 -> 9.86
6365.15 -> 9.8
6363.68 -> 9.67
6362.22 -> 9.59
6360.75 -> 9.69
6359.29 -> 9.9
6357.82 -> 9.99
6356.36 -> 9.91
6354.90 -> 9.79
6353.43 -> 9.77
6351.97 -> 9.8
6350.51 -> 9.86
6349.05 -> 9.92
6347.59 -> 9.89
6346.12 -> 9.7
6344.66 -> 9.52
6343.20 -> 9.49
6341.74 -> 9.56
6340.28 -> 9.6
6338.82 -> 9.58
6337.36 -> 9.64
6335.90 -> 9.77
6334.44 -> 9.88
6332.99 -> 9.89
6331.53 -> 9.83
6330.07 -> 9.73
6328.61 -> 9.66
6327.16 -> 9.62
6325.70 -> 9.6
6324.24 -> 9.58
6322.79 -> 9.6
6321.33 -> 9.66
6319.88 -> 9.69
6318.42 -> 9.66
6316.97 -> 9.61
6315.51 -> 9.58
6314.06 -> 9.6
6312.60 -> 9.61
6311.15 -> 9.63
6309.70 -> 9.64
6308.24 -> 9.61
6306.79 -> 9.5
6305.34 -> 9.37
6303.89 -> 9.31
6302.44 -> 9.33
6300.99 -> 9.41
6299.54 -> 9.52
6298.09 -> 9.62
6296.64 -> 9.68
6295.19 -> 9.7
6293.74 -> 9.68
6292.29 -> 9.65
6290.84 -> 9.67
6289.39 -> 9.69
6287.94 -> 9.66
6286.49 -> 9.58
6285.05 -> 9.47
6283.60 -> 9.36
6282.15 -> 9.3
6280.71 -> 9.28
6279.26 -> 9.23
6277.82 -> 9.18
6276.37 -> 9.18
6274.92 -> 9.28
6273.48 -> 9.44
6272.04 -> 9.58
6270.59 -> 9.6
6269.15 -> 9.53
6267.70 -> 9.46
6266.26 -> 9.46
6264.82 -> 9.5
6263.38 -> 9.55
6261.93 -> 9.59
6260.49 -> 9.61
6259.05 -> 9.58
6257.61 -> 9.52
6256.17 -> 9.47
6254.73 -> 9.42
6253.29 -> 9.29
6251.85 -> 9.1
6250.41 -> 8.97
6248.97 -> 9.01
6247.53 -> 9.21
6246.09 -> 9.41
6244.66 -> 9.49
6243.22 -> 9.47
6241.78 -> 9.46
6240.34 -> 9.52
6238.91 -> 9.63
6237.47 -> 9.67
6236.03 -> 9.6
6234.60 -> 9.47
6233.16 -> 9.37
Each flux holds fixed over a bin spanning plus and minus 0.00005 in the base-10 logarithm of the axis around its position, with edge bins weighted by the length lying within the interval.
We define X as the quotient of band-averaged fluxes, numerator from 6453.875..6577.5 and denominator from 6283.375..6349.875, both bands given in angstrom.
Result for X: 0.99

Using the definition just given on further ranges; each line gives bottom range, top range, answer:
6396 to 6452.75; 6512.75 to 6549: 0.98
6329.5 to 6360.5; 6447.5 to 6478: 0.97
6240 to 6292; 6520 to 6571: 1.02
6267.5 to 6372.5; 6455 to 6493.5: 1.01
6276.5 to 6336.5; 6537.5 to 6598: 1.01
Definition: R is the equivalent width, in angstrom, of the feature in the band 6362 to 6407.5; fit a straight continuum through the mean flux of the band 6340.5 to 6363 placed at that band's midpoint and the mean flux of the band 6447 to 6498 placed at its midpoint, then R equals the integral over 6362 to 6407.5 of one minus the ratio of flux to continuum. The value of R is 0.69 angstrom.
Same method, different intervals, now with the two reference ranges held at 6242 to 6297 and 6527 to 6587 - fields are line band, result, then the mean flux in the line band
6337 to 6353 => -0.3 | 9.69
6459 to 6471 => 0.2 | 9.38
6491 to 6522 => 1.4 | 9.15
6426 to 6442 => -0.3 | 9.71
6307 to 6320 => -0.2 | 9.61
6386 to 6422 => 0.4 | 9.41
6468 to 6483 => 0.3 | 9.37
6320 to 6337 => -0.4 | 9.71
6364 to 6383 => -0.6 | 9.82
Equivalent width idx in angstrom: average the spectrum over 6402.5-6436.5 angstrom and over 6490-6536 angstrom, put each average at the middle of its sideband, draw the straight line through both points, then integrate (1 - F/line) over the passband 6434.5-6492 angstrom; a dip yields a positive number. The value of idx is -1.9 angstrom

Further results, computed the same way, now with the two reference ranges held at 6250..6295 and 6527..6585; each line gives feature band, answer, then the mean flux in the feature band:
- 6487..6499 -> -0.7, 10.1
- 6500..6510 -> 0.9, 8.76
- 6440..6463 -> -0.4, 9.72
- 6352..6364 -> -0.4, 9.79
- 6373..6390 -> -0.3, 9.67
